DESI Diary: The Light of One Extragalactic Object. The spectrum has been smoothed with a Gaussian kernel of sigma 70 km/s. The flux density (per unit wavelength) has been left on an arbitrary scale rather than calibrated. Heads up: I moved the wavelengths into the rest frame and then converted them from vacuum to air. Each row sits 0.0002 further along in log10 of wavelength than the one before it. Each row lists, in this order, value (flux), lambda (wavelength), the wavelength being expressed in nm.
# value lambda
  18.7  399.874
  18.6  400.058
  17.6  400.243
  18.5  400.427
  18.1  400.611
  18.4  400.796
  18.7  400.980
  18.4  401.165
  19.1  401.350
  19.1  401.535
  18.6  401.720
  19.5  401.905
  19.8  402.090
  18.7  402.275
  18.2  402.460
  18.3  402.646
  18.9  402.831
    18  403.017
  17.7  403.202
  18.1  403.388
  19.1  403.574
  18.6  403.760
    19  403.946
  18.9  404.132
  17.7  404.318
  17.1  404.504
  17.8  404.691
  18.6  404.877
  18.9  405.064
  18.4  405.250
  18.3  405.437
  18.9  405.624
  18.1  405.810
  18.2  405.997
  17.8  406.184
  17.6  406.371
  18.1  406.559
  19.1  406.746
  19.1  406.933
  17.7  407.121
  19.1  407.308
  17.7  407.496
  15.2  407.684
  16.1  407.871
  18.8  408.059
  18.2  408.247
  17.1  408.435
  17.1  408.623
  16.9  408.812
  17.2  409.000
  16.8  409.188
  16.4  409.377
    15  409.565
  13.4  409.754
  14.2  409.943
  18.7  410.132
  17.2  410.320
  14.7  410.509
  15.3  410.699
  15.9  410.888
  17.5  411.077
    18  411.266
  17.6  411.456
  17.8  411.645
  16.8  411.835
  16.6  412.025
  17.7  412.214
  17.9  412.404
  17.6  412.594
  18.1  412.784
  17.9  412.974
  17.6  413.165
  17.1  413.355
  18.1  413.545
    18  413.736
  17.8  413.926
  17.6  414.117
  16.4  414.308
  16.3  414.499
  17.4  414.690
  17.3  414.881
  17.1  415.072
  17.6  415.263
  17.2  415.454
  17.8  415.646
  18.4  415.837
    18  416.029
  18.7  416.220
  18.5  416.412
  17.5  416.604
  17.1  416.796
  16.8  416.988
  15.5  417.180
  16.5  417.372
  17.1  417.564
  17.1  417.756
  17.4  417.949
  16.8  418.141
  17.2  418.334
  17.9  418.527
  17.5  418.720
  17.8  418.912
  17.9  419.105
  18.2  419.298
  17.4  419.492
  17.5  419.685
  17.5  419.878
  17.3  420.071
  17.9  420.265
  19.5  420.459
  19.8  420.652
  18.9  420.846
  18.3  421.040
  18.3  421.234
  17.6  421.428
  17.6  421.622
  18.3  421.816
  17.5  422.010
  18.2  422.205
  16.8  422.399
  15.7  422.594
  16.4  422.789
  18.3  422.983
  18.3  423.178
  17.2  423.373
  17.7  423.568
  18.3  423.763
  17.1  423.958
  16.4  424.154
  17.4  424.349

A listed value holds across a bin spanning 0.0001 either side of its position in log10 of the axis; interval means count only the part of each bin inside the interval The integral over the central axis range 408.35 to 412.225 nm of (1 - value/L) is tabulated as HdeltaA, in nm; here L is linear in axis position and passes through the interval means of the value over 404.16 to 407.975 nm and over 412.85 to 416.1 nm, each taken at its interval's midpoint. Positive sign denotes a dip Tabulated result 0.26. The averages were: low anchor 18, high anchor 17.5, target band 16.5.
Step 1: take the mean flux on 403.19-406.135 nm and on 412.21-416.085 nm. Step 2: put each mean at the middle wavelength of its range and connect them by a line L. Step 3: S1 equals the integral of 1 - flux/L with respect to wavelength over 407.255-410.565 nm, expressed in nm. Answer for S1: 0.25 nm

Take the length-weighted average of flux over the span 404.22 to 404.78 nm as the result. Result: 17.5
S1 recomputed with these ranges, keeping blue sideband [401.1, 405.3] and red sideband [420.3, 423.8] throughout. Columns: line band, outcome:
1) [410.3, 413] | 0.17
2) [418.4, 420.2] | 0.03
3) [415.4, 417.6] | 0.08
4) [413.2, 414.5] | 0.06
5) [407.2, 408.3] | 0.05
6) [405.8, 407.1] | 0.01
